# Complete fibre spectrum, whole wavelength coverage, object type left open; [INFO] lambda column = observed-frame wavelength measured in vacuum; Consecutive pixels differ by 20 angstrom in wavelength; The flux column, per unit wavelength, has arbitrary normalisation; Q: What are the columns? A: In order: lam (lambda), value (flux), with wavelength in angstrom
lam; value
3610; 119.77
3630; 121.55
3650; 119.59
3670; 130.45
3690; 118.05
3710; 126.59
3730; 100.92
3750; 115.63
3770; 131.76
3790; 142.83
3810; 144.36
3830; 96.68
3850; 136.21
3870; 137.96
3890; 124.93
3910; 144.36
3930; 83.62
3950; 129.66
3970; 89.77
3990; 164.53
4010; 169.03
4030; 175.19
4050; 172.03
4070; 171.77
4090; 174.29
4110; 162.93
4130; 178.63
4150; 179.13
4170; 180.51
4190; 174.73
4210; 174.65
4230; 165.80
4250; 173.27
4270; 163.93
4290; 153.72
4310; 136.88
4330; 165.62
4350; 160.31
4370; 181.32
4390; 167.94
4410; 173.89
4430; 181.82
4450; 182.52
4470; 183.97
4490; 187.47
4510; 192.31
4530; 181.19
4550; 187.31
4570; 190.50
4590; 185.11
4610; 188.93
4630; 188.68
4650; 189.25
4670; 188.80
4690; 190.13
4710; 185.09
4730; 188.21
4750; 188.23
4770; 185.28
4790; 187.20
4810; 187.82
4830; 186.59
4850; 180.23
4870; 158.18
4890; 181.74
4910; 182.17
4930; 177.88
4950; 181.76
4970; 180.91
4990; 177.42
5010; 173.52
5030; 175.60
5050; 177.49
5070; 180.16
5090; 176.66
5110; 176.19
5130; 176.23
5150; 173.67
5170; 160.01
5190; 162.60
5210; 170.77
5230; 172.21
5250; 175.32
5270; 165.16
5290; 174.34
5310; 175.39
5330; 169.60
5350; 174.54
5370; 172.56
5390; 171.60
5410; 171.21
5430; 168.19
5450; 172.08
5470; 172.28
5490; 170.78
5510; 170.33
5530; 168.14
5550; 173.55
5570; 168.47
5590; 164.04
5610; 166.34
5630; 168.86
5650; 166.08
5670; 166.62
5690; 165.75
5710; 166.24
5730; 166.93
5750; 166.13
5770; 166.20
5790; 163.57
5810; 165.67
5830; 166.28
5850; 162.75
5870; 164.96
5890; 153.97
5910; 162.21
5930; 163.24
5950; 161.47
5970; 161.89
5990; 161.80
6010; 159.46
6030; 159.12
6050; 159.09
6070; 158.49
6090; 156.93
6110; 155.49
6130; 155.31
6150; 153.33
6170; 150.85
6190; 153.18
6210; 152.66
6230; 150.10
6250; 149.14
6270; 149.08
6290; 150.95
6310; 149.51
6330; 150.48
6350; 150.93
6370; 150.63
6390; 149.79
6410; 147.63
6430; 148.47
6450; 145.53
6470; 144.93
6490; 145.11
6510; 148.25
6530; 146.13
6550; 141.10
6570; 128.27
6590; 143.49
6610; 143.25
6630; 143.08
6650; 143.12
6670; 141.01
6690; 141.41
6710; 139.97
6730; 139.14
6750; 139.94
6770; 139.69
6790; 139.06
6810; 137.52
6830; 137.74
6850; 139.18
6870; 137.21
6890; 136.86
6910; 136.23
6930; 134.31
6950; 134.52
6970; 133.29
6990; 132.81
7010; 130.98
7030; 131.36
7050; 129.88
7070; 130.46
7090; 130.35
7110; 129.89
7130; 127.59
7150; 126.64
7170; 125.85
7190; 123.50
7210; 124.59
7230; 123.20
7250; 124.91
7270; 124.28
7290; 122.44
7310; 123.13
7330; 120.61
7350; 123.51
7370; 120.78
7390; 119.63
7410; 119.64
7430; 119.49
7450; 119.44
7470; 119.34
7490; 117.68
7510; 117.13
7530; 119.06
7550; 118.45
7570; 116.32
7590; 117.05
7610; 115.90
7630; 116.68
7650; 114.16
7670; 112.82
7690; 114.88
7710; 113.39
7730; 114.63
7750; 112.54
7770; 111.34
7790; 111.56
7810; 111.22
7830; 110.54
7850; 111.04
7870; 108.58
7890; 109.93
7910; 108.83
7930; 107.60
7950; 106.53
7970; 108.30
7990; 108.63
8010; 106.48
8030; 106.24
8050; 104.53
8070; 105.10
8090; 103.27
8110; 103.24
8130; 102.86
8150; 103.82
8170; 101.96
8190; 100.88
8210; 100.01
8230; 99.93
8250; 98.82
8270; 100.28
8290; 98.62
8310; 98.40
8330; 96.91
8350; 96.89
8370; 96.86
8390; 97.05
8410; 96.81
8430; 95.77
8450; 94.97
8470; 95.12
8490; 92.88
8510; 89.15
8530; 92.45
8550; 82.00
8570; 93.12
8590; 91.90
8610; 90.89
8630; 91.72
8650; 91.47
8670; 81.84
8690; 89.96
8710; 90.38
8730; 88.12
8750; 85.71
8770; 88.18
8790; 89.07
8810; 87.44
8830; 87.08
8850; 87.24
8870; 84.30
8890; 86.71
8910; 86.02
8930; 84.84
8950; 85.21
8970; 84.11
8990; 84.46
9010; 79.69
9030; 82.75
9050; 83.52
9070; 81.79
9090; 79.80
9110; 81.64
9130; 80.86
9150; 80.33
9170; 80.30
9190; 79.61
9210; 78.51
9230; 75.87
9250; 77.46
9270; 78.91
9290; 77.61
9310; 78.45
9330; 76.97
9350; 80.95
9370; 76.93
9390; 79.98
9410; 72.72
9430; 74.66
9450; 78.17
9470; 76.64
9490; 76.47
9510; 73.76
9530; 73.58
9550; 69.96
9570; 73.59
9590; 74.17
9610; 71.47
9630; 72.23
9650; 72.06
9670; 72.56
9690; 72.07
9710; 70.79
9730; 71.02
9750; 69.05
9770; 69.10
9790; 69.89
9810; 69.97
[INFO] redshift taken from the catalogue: 0.000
